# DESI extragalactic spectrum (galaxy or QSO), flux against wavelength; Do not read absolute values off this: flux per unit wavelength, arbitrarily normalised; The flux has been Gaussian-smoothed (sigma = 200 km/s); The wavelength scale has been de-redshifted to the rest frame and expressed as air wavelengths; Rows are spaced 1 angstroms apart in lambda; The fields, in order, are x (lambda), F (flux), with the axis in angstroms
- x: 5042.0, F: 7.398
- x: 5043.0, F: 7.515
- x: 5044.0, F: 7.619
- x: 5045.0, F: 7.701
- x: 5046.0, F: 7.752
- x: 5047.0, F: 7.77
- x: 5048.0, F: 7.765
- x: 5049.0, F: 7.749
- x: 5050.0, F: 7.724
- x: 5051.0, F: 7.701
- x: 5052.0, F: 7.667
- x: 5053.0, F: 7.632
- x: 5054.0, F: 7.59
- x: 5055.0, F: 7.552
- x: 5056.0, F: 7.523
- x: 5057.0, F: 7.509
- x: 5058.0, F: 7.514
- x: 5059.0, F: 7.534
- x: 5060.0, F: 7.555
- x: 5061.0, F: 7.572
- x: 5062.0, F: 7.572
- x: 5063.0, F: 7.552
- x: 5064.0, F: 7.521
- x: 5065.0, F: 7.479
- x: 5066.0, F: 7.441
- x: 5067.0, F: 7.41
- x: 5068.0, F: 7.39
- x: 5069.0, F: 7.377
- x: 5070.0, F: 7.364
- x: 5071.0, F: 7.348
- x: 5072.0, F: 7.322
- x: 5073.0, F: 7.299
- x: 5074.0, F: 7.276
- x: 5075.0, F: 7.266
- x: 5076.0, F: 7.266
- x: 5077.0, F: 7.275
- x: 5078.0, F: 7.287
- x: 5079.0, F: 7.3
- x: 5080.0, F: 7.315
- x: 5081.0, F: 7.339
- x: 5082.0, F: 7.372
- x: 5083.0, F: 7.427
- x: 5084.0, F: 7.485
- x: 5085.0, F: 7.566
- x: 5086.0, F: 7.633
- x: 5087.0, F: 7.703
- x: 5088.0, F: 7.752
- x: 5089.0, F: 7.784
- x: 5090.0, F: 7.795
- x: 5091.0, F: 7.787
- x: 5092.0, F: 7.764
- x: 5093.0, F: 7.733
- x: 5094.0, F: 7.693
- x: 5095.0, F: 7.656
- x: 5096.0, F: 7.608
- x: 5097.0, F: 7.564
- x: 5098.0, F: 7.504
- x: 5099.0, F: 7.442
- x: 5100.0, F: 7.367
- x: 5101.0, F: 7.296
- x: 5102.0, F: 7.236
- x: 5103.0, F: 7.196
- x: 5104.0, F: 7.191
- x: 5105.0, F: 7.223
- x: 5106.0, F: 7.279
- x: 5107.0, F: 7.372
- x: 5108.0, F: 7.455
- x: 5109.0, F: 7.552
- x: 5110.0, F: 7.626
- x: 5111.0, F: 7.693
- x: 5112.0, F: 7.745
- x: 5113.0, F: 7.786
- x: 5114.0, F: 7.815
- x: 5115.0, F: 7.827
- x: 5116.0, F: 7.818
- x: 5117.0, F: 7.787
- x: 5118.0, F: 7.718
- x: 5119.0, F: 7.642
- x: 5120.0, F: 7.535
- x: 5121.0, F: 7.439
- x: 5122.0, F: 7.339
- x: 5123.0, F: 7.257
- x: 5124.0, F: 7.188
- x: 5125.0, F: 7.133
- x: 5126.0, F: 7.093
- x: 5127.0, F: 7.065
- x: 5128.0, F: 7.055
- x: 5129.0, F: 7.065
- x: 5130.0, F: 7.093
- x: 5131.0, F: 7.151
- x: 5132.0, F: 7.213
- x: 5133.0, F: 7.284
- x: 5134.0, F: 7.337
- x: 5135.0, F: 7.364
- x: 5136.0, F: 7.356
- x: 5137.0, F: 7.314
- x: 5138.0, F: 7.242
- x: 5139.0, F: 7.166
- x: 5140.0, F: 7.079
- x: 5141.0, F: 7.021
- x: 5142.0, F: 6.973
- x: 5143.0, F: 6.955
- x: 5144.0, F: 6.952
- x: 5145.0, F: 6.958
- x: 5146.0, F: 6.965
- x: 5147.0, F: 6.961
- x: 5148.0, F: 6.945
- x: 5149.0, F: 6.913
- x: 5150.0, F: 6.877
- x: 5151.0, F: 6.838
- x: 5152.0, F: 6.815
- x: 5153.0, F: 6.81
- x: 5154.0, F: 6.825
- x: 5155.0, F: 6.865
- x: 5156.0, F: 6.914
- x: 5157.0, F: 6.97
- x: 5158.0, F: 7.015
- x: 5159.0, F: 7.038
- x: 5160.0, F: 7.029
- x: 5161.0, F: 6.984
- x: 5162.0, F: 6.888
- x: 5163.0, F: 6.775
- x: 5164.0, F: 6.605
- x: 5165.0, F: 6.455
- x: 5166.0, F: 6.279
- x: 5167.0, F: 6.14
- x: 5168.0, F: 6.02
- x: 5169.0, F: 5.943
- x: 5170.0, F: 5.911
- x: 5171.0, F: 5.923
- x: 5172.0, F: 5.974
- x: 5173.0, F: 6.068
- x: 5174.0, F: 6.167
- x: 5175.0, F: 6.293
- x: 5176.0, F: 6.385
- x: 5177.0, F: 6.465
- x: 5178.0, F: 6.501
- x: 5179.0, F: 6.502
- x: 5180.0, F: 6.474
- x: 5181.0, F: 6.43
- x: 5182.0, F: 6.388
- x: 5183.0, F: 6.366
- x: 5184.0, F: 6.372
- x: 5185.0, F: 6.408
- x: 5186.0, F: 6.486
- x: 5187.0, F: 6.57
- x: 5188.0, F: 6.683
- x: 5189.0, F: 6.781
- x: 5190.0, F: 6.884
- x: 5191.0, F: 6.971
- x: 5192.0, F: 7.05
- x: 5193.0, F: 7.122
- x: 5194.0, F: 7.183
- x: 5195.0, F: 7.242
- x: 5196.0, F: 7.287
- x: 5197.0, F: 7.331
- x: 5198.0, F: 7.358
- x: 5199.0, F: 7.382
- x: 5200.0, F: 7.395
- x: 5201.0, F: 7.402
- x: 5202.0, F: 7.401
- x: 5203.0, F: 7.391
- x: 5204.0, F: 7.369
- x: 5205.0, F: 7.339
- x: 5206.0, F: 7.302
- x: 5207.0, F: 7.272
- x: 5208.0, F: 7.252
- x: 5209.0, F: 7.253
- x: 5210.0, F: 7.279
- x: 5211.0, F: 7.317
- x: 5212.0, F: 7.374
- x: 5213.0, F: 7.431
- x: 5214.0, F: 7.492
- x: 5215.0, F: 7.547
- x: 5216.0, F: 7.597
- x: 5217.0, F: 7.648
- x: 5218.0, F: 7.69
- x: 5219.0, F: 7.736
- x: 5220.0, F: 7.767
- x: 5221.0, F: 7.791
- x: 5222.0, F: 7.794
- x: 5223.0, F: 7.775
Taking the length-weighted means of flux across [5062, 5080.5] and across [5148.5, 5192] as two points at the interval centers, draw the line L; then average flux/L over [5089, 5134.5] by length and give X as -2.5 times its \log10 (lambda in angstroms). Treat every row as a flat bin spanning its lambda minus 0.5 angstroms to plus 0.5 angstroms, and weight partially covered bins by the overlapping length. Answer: -0.063 mag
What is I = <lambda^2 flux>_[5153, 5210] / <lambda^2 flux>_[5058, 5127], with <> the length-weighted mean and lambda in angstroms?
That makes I 0.94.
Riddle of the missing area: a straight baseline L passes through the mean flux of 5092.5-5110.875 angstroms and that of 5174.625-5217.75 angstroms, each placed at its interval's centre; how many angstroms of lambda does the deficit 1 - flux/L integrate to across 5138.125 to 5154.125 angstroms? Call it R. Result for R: 0.66 angstroms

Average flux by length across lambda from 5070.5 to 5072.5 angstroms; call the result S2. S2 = 7.33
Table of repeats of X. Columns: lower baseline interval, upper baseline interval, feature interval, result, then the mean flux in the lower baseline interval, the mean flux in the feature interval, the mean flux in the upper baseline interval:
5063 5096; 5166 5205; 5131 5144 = -0.02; 7.48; 7.18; 6.69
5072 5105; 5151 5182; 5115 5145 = -0.05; 7.47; 7.27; 6.52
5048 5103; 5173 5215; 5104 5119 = -0.04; 7.51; 7.61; 6.96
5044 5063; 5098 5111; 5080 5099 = -0.02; 7.63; 7.61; 7.37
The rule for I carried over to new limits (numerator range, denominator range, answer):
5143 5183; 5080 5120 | 0.89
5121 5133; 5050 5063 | 0.97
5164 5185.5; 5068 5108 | 0.87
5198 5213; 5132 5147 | 1.06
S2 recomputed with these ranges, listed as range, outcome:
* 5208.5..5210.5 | 7.27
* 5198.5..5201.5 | 7.39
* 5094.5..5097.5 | 7.61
